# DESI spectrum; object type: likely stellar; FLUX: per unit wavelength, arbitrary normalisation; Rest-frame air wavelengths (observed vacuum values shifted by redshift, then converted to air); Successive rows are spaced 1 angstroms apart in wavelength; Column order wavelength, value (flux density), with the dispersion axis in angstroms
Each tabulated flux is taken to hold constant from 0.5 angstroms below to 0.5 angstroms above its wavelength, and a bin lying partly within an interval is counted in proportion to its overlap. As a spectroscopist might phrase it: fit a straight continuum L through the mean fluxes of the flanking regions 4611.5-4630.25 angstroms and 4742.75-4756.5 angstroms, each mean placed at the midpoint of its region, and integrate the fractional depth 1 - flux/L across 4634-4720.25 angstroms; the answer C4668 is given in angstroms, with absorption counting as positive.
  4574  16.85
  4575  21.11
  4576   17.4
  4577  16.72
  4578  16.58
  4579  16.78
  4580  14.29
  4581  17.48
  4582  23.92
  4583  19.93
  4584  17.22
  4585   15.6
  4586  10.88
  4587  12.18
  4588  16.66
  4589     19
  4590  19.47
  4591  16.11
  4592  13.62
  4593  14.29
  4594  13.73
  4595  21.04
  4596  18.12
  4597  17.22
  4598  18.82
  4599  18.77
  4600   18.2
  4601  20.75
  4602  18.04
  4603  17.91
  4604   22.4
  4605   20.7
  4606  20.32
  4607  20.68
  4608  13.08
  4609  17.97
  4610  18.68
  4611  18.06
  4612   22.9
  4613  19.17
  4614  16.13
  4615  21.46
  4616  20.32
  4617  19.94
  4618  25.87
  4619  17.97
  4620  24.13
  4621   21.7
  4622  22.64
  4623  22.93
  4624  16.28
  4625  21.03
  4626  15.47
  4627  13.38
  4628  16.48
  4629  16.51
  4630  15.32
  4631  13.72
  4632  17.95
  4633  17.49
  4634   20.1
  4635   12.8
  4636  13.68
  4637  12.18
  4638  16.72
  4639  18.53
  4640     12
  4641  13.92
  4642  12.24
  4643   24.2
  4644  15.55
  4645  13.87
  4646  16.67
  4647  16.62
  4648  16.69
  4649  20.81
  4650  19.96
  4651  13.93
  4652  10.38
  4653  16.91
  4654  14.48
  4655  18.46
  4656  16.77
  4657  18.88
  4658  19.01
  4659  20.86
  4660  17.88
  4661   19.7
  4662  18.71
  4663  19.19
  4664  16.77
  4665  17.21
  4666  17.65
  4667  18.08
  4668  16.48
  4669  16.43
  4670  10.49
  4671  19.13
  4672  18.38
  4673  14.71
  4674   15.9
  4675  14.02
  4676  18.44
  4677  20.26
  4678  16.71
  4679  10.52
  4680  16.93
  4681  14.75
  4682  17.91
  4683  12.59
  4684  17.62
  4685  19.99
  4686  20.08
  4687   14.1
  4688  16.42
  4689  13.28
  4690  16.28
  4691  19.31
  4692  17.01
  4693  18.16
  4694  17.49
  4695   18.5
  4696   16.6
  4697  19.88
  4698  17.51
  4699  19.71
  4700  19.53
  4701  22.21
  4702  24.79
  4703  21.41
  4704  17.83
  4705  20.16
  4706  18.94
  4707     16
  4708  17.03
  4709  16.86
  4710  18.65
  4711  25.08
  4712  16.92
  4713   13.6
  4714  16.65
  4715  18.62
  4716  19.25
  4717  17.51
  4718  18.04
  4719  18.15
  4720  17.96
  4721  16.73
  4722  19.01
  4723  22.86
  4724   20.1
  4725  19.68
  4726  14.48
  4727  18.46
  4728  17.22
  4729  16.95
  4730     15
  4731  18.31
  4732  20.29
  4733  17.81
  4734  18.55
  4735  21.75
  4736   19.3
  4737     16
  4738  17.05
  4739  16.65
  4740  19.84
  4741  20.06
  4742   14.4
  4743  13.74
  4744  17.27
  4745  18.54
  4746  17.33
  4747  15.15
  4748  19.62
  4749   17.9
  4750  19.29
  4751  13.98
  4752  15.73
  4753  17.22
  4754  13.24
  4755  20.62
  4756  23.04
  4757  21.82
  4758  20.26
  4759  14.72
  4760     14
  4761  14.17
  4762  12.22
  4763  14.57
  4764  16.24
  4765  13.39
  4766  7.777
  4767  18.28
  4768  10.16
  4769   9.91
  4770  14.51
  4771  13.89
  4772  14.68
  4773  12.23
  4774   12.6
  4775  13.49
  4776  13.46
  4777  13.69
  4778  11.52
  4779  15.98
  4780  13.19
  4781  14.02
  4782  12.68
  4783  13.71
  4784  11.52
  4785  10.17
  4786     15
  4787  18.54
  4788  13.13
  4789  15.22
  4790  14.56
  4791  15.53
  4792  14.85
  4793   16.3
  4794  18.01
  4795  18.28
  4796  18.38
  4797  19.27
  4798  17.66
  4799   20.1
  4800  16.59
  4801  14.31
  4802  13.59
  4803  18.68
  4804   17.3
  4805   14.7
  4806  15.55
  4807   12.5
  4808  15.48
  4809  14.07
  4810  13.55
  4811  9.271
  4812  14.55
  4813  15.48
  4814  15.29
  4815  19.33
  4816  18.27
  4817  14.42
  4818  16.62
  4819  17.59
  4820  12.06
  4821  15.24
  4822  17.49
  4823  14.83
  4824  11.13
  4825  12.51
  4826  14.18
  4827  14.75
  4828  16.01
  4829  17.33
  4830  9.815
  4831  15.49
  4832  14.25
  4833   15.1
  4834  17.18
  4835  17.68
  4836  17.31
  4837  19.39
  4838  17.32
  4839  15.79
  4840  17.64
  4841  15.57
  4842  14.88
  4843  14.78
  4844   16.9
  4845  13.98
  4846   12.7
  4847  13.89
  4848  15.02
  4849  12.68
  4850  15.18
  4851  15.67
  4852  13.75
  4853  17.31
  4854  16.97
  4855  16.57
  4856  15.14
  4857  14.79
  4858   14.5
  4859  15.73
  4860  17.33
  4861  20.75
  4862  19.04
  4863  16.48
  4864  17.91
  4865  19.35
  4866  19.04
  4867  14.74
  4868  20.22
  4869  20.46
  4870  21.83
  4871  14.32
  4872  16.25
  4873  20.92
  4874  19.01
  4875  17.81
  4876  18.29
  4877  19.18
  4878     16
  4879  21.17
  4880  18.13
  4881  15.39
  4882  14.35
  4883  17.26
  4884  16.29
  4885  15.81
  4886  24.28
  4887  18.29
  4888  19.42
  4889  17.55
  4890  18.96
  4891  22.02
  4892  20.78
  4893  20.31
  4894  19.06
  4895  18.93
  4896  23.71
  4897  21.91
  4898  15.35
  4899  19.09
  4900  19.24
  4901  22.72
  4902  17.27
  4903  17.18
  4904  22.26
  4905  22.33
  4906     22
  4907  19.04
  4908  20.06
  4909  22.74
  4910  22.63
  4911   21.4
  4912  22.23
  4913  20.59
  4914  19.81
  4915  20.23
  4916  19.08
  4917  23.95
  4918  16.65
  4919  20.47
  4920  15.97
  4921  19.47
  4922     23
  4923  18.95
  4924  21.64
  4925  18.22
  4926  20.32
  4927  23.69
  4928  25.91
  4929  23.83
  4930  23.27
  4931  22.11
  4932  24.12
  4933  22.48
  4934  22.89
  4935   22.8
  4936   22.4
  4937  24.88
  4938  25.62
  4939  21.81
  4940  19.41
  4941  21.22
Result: 6.1 angstroms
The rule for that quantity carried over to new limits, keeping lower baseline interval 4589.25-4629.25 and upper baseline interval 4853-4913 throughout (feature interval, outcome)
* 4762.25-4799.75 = 8.64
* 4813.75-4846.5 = 5.73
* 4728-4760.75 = 2.08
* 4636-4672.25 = 3.96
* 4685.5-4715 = 0.86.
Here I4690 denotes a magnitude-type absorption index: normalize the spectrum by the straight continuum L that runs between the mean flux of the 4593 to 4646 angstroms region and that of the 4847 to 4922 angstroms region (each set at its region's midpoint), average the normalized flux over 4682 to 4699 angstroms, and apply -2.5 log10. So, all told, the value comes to 0.06 mag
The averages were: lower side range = 18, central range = 17.3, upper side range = 18.6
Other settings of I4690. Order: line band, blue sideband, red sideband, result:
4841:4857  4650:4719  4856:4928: 0.25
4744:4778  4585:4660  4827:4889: 0.12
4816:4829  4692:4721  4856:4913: 0.25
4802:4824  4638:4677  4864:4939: 0.24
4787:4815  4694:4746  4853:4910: 0.18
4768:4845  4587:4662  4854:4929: 0.24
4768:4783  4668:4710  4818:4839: 0.22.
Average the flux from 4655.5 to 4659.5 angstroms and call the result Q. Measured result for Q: 18.9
